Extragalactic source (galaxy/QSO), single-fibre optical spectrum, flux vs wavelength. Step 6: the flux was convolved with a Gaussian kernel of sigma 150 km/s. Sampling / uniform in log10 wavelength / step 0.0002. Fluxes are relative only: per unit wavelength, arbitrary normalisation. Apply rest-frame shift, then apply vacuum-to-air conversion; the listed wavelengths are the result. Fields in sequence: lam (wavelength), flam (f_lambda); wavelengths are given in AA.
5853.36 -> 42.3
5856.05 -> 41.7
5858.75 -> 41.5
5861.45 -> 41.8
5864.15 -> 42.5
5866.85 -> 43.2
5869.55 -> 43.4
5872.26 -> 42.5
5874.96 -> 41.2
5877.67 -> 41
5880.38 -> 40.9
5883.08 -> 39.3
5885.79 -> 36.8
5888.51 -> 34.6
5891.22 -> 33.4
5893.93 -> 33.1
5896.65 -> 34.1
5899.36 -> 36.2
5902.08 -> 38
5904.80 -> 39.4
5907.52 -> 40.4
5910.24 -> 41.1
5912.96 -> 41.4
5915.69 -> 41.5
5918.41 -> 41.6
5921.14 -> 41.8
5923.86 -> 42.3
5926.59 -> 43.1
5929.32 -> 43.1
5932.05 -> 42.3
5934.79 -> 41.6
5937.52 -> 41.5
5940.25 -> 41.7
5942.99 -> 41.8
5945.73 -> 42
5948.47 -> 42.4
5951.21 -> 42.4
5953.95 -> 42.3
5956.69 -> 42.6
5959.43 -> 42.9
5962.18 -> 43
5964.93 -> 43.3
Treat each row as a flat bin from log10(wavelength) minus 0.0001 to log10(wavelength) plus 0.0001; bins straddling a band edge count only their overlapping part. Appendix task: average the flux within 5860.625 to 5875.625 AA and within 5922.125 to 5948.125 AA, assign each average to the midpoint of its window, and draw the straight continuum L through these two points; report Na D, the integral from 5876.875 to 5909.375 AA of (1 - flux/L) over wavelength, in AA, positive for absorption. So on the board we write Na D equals 3.9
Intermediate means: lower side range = 42.5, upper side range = 42.2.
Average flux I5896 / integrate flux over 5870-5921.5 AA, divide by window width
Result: 38.9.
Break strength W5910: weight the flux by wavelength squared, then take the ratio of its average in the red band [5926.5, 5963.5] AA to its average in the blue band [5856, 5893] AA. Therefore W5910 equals 1.1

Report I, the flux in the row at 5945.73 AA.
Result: 42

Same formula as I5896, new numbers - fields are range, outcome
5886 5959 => 40.2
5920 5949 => 42.1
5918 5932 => 42.4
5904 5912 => 40.4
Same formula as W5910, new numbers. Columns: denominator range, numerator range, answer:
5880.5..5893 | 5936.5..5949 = 1.17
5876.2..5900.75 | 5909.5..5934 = 1.16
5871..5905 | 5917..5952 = 1.14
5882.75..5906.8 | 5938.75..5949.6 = 1.18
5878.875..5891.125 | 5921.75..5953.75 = 1.15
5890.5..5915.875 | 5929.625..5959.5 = 1.13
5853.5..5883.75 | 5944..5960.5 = 1.04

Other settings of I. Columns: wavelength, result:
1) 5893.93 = 33.1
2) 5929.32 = 43.1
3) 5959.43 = 42.9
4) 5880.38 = 40.9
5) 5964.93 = 43.3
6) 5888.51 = 34.6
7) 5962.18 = 43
